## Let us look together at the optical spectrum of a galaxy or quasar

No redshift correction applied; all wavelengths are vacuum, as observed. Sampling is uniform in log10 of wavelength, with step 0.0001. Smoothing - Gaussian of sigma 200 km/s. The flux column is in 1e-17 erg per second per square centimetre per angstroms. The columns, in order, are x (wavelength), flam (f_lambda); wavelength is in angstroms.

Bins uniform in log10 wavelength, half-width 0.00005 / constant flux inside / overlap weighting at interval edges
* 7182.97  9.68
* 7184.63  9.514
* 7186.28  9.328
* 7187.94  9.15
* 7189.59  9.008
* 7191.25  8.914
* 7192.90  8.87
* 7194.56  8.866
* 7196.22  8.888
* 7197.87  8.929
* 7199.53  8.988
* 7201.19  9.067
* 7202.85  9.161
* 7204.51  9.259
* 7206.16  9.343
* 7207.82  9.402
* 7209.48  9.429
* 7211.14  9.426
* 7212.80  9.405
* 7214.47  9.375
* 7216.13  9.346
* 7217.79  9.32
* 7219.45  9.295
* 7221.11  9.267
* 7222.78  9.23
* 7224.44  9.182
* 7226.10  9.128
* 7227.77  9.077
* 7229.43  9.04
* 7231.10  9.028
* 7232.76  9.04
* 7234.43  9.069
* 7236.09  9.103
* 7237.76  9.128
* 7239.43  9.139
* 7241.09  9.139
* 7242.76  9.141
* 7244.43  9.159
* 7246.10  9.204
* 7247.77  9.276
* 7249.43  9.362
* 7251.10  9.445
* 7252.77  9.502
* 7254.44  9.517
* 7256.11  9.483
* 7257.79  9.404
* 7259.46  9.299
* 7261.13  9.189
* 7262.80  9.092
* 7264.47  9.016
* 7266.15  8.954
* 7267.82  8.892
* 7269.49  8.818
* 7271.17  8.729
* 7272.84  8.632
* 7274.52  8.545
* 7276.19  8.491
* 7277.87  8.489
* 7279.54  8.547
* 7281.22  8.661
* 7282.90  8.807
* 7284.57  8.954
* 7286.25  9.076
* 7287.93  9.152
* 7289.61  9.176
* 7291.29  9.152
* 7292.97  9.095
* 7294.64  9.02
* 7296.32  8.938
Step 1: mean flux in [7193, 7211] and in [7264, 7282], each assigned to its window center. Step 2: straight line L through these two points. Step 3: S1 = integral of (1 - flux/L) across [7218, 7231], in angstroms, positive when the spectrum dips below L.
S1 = -0.3 angstroms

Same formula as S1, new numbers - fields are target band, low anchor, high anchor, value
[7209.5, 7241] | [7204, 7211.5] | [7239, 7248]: 0.3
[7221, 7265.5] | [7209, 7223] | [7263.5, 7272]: -0.5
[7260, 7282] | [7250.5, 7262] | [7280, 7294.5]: 1.0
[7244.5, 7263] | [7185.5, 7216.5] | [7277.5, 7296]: -0.7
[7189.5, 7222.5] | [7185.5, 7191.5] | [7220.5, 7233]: -0.2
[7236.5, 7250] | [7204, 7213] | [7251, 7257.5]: 0.4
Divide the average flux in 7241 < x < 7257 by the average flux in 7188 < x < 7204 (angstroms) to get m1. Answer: 1.04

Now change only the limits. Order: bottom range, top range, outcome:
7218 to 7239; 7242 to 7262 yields 1.02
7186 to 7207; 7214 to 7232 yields 1.02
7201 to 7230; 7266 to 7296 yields 0.95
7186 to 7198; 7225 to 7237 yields 1.01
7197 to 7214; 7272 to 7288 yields 0.94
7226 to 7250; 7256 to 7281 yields 0.97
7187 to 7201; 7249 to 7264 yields 1.04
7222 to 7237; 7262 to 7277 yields 0.97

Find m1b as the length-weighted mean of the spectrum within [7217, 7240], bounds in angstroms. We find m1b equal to 9.14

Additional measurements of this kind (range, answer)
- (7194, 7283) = 9.11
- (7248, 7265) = 9.34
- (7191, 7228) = 9.19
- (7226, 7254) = 9.18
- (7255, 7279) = 8.93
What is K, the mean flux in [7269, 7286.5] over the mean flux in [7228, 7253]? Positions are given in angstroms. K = 0.9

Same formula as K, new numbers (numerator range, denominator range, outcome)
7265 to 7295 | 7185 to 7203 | 0.98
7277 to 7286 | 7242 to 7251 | 0.94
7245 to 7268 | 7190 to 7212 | 1.02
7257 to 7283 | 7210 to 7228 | 0.95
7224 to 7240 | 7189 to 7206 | 1.01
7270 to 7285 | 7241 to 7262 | 0.93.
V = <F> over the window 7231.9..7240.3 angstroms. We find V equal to 9.1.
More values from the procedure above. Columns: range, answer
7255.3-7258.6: 9.42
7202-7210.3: 9.32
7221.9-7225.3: 9.21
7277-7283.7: 8.62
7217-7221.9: 9.3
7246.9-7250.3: 9.34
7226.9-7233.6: 9.04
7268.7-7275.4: 8.68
